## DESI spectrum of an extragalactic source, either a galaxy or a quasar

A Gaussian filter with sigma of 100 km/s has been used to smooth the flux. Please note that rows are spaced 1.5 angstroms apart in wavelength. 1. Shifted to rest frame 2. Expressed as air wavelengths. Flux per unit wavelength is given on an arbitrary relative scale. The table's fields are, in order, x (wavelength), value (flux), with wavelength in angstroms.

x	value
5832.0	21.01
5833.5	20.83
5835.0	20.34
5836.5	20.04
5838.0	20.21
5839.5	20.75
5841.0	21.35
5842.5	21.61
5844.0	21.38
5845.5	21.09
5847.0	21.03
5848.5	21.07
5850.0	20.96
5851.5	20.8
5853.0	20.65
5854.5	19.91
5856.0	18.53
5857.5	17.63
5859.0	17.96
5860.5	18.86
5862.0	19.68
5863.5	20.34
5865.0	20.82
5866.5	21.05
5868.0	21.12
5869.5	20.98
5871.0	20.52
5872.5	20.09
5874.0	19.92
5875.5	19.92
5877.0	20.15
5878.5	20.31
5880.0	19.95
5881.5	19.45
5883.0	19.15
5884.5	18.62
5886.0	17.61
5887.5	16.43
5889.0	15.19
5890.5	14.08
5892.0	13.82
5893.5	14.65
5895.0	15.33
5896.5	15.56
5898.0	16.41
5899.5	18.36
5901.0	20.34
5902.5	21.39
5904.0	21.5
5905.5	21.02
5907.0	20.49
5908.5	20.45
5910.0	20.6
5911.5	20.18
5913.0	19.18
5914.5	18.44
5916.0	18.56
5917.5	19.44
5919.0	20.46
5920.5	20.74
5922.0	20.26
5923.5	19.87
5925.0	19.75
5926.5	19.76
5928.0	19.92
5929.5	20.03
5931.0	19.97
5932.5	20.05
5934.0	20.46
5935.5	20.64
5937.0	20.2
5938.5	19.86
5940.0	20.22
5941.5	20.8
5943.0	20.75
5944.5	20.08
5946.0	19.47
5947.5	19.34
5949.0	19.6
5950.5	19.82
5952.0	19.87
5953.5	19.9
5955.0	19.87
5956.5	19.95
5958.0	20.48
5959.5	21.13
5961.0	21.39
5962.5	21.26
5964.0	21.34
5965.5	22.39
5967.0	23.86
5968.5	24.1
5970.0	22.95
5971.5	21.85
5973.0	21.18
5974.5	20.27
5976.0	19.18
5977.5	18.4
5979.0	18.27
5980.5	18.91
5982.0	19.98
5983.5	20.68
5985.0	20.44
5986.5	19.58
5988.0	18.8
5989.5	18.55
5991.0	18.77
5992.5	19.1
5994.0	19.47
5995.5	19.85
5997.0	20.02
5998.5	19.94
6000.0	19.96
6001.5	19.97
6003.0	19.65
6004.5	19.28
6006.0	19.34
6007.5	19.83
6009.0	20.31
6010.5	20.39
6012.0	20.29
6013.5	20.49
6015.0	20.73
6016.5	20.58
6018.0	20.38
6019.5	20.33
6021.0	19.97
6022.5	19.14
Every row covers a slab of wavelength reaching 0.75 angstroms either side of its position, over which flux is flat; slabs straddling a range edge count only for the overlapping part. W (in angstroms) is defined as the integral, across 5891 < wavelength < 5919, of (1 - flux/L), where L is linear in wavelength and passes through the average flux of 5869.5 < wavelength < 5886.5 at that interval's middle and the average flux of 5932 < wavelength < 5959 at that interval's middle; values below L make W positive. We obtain 1.7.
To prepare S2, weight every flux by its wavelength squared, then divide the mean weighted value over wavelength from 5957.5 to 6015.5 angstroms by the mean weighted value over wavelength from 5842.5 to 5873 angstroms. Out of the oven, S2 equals 1.05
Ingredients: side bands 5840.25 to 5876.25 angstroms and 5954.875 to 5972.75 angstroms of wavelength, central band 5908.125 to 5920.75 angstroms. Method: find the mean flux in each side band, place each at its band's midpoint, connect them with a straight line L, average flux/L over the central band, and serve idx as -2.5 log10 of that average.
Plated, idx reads 0.07 mag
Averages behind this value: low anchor 20.3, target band 19.7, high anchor 21.8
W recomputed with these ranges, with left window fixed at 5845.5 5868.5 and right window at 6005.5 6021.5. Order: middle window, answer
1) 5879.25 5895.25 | 2.6 angstroms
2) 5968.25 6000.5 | 0.4 angstroms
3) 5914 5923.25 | 0.2 angstroms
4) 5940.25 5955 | 0.2 angstroms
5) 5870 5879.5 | 0.0 angstroms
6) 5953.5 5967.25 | -0.6 angstroms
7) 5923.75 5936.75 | 0.1 angstroms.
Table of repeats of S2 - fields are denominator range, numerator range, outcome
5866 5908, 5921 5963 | 1.10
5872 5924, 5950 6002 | 1.11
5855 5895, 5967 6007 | 1.11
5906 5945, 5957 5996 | 1.04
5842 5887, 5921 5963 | 1.03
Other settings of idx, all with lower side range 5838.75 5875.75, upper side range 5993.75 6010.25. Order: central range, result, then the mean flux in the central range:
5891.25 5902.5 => 0.206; 16.7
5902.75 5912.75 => -0.028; 20.7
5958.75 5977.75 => -0.086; 21.6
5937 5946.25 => -0.011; 20.2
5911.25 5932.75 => 0.018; 19.8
